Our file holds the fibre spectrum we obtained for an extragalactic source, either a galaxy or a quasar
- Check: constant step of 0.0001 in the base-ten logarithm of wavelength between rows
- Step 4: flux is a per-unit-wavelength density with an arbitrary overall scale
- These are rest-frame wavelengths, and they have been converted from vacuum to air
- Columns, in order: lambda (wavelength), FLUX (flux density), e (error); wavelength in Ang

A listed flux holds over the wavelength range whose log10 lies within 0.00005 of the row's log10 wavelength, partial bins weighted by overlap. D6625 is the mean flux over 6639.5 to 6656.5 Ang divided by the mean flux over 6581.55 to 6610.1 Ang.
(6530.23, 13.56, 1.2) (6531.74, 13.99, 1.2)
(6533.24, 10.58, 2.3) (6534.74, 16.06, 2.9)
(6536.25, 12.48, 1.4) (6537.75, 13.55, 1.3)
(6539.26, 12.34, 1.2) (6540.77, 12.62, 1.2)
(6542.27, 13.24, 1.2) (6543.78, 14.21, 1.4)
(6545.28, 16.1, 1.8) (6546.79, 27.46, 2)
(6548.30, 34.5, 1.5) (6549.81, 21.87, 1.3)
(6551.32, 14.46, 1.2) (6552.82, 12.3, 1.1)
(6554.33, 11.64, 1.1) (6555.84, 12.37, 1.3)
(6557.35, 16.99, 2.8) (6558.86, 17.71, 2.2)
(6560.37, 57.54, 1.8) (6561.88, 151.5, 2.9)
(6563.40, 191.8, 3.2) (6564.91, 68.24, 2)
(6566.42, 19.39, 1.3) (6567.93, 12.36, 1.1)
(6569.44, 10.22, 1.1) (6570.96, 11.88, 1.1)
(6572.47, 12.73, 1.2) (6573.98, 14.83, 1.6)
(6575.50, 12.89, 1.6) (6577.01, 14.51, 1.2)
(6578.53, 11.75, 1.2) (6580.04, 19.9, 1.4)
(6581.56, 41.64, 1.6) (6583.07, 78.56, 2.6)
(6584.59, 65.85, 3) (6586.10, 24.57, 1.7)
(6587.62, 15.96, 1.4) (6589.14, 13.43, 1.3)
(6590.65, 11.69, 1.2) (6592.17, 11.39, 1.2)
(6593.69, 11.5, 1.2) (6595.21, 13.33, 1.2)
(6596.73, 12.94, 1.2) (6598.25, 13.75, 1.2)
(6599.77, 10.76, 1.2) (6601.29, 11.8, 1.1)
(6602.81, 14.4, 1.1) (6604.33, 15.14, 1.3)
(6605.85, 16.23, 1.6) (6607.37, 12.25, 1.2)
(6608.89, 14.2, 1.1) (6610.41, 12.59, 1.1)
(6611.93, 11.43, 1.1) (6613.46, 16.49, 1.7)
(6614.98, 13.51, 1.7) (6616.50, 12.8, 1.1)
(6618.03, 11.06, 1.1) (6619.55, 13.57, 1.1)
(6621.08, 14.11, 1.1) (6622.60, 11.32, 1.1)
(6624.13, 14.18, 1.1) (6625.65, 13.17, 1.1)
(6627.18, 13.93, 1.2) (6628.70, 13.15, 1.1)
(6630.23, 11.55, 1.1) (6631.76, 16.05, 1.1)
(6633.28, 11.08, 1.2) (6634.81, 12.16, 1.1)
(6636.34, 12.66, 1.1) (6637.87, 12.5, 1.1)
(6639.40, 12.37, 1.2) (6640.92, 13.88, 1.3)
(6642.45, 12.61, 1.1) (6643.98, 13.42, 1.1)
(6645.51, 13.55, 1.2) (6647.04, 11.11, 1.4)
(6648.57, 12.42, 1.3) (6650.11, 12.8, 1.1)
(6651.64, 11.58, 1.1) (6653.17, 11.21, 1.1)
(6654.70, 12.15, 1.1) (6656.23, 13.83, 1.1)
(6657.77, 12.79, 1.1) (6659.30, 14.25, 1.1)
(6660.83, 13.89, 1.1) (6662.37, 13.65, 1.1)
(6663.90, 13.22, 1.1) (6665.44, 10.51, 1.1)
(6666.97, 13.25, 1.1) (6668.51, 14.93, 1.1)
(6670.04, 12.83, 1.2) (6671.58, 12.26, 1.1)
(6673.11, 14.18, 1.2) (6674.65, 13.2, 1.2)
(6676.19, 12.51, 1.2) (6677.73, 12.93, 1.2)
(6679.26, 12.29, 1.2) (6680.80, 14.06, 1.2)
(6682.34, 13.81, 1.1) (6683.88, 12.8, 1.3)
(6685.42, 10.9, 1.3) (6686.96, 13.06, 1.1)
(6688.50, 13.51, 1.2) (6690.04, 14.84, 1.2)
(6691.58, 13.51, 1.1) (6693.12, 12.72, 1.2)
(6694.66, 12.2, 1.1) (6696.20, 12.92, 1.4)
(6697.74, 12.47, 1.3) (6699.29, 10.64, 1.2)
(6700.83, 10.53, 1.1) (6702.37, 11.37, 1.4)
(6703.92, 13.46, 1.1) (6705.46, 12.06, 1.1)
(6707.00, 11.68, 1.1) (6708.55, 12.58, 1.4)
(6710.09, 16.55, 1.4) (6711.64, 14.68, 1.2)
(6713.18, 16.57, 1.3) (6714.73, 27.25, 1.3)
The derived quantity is 0.60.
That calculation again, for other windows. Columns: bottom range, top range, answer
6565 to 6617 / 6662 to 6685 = 0.69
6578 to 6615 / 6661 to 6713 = 0.65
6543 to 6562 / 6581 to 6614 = 0.74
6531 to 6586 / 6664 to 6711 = 0.42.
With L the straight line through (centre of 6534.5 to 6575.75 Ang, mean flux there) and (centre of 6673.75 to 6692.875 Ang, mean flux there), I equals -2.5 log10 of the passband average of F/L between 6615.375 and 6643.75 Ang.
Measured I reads 0.49 mag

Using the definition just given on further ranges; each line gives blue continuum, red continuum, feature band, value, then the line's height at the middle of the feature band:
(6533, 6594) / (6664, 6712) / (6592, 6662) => 0.49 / 20.7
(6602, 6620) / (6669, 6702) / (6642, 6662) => 0.03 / 13.2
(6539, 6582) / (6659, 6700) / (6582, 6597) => 0.01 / 26.5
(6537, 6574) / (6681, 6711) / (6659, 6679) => 0.25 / 16.5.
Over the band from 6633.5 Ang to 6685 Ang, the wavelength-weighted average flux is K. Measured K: 12.9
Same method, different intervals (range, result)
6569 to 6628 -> 17.4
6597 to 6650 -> 13.1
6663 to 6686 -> 12.9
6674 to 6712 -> 12.8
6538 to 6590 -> 31.8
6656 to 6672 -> 13.2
